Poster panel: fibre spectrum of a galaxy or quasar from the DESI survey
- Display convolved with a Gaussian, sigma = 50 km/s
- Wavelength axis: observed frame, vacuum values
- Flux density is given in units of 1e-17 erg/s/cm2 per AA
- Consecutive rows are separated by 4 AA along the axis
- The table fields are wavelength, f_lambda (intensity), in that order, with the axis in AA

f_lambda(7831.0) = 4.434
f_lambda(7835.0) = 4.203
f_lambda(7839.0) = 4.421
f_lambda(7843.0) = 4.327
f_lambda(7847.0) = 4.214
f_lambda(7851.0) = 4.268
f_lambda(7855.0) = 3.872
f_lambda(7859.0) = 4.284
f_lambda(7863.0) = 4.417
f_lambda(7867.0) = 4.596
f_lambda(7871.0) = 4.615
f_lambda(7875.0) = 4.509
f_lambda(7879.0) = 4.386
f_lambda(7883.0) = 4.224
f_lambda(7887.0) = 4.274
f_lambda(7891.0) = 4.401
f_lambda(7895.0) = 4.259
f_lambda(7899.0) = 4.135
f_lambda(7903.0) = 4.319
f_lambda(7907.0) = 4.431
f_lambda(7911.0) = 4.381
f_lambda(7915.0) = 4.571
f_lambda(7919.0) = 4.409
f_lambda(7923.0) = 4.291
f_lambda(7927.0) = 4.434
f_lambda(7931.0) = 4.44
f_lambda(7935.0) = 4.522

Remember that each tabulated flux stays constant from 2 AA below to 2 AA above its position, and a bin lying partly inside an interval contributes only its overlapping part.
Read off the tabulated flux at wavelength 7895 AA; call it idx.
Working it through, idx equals 4.259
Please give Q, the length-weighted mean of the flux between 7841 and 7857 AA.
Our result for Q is 4.17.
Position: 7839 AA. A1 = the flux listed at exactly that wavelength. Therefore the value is 4.421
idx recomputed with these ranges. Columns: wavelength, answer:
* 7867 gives 4.596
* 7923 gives 4.291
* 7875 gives 4.509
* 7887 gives 4.274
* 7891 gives 4.401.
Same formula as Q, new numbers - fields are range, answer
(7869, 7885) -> 4.43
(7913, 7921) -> 4.49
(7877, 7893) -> 4.32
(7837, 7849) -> 4.32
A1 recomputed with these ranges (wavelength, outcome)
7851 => 4.268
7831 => 4.434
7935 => 4.522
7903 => 4.319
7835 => 4.203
